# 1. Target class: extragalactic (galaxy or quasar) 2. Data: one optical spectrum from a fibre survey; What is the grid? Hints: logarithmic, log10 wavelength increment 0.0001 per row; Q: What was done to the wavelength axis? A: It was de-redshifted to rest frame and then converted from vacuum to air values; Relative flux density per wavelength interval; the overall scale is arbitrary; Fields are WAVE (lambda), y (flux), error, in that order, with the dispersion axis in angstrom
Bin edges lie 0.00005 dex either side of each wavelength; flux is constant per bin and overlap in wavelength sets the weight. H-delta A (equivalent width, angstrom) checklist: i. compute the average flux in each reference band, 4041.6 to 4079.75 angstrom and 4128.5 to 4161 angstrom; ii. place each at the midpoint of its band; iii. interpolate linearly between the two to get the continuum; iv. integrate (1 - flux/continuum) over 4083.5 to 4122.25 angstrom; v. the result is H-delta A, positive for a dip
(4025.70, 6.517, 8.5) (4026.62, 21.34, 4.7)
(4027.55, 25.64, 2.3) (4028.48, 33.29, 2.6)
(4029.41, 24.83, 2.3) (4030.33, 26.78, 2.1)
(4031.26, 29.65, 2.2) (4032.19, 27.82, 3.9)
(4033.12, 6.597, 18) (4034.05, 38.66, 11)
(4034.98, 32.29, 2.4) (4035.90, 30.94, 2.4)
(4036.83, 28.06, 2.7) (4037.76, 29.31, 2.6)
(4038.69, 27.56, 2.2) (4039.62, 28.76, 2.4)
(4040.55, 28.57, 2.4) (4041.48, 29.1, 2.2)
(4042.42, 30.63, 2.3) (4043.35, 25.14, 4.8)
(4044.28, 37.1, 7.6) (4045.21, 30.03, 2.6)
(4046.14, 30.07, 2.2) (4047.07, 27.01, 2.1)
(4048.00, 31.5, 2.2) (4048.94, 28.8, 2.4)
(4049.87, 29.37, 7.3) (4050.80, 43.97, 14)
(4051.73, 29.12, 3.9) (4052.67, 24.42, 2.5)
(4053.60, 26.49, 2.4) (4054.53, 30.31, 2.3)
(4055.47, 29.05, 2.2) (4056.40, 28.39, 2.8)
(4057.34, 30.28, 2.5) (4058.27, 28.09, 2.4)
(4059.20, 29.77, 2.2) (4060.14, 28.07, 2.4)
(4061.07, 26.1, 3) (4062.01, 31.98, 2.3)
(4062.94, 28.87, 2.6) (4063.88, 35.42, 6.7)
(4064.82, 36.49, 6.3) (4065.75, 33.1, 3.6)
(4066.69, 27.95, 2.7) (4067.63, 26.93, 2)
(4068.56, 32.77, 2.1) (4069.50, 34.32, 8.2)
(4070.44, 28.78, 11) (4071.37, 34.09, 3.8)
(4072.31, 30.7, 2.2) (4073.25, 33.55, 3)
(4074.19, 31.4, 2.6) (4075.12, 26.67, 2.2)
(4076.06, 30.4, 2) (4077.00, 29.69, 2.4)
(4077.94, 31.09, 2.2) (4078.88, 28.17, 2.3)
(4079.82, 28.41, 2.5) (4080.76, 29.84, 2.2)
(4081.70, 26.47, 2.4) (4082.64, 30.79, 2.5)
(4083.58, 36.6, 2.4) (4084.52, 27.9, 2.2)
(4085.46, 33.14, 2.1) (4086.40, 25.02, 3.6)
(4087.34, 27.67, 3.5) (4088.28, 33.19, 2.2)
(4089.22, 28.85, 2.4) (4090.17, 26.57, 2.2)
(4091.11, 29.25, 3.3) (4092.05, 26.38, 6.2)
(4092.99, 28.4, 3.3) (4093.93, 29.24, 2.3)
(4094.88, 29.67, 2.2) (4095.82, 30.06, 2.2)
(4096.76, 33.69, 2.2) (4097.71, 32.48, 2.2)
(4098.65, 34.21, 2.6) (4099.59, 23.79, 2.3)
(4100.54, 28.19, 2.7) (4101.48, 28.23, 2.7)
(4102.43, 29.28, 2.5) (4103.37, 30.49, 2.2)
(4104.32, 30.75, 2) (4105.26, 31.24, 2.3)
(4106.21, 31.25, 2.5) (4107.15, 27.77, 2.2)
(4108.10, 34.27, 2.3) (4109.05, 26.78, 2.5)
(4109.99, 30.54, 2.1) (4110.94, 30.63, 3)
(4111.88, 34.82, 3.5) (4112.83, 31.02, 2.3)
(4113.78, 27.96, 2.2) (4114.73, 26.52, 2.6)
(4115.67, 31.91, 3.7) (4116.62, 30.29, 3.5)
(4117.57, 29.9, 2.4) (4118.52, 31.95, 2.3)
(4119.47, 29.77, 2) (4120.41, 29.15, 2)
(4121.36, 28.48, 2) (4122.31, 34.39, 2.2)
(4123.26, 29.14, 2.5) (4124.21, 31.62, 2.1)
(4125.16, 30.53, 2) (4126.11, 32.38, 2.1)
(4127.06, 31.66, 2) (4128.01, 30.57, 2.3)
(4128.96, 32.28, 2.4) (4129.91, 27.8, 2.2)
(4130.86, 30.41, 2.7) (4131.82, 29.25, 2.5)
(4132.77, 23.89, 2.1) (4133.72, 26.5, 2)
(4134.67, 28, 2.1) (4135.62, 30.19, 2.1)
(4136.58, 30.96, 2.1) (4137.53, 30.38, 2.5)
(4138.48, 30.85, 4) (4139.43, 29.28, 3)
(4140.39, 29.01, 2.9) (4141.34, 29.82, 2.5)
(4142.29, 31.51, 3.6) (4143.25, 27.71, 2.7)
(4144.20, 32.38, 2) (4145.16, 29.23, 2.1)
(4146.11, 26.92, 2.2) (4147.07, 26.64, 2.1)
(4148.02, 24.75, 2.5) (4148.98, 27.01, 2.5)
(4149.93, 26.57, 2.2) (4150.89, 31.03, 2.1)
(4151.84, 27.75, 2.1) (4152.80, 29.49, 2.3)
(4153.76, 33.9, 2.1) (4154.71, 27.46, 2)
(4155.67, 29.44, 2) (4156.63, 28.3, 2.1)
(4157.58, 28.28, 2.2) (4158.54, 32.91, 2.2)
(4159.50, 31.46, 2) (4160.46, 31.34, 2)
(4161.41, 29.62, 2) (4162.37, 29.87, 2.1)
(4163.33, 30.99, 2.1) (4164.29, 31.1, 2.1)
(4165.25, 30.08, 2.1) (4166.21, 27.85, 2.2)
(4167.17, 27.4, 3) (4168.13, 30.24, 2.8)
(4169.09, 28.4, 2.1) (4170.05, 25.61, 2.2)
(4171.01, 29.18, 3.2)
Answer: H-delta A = -0.2 angstrom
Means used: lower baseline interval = 30.4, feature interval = 29.9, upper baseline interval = 29.2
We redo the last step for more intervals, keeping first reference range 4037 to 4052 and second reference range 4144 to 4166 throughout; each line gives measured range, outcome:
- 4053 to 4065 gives 0.19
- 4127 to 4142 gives 0.07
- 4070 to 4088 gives -0.01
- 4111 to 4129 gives -0.64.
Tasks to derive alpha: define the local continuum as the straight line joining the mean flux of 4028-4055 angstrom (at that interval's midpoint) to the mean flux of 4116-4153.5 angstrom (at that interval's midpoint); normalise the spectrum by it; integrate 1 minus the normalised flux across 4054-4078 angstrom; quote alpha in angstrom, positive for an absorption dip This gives -1.0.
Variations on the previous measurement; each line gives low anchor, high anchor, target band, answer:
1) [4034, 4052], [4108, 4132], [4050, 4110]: 0.9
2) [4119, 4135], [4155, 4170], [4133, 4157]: 0.6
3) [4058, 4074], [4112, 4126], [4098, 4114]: 0.2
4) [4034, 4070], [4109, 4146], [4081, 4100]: 0.3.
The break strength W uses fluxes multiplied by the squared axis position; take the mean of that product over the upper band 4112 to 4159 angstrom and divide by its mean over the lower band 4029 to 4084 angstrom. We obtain 1.03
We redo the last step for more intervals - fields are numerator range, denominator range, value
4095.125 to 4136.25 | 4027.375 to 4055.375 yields 1.07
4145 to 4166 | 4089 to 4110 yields 1.02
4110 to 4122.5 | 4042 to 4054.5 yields 1.04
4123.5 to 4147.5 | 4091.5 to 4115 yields 1.00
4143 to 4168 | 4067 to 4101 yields 1.01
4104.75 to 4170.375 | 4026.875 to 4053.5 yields 1.07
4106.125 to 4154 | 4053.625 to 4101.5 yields 1.02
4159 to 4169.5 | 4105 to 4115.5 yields 1.01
